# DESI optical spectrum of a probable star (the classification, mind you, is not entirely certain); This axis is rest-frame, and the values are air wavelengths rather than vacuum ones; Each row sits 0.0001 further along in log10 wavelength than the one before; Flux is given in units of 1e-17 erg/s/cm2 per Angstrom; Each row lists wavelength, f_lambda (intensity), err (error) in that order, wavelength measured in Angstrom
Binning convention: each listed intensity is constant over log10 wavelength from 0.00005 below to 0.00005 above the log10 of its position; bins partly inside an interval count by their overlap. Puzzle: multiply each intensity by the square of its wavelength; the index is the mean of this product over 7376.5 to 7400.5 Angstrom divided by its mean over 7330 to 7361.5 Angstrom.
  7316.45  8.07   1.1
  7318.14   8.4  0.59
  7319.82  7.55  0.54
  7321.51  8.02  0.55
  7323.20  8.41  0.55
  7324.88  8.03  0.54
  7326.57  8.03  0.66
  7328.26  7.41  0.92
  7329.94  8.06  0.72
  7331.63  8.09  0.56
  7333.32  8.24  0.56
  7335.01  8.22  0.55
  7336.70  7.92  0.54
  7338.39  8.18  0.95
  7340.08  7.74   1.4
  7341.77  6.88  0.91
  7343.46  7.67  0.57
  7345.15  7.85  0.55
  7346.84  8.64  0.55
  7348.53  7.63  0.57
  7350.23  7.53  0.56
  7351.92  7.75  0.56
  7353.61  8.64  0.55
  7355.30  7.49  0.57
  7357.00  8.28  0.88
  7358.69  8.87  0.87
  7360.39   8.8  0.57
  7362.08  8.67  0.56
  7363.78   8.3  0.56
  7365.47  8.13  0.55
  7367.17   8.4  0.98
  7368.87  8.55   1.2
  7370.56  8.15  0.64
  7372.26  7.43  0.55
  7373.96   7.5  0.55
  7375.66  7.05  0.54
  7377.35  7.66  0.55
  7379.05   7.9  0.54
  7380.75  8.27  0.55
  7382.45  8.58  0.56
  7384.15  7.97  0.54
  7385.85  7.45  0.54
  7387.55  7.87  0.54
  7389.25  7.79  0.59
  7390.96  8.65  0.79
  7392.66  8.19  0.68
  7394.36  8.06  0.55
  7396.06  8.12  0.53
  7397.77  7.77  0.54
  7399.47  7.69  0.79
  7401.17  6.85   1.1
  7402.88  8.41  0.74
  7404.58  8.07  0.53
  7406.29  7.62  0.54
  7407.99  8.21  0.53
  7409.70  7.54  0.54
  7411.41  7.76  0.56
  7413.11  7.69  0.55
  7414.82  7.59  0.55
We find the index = 1.01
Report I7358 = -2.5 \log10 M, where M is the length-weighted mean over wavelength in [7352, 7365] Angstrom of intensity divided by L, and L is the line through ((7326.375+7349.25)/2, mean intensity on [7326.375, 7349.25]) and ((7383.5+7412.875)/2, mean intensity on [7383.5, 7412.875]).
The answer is -0.067 mag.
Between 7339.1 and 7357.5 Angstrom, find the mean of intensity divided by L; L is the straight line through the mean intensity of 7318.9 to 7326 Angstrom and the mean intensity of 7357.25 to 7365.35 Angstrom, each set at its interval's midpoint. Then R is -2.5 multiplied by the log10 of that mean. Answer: 0.08 mag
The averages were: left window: 8.01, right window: 8.59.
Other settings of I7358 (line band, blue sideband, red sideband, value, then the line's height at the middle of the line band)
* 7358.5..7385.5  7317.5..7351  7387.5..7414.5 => -0.03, 7.9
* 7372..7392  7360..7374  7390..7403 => 0.03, 8.08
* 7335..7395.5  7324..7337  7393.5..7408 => -0.01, 7.93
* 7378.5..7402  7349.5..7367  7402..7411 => 0.02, 8.05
